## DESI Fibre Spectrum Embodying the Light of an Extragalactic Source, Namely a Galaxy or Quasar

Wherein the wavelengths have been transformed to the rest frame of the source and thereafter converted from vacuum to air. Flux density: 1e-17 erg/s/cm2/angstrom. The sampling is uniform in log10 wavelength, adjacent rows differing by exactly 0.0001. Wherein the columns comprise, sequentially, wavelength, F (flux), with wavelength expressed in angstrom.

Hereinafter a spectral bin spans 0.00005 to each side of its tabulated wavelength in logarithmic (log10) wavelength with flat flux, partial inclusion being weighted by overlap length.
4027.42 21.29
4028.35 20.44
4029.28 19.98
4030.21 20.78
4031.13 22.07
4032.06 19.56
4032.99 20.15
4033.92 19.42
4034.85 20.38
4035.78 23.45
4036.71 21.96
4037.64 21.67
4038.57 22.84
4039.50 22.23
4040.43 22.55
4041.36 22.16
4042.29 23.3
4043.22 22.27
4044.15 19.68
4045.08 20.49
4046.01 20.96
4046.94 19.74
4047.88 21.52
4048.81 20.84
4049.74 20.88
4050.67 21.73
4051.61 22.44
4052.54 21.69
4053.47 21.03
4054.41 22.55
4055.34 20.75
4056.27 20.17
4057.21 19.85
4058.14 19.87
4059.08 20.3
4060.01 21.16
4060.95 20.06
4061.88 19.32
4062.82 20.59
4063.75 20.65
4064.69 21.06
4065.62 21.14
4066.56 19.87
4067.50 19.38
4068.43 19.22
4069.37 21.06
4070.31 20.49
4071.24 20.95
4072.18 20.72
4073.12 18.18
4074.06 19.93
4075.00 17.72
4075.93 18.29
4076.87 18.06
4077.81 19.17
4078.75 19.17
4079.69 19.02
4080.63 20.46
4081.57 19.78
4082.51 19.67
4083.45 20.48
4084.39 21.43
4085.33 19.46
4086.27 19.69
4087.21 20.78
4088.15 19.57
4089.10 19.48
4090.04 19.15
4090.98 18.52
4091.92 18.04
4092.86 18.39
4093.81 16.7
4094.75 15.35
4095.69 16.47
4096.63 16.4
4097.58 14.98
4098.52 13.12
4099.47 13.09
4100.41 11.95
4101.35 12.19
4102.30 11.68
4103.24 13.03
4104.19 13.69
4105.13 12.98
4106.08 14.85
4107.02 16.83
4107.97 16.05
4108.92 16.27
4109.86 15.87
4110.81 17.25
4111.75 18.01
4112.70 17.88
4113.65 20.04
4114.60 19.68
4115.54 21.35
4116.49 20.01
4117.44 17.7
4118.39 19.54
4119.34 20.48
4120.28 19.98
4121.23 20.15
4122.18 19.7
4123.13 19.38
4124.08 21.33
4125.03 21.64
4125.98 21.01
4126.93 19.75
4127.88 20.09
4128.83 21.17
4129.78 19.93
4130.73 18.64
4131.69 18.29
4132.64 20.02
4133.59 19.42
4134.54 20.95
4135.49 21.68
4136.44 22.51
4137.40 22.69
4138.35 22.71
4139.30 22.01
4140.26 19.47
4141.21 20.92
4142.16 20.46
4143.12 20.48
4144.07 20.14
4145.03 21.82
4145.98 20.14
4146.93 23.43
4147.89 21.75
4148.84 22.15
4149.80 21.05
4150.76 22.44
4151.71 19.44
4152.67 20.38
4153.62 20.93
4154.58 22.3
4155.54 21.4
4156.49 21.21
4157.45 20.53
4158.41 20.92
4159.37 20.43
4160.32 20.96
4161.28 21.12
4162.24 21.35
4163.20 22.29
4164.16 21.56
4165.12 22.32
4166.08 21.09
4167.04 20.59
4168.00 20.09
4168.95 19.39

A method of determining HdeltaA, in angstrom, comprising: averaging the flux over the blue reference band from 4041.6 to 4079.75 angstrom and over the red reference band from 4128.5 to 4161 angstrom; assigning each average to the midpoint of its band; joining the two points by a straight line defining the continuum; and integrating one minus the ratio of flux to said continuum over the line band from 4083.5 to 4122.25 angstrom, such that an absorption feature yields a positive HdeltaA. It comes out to 6.4 angstrom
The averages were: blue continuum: 20.4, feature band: 17.3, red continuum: 21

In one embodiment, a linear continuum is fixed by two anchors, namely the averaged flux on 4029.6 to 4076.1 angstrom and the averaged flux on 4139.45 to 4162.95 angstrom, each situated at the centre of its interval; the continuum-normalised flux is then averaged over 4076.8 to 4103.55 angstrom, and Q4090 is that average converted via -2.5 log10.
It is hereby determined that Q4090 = 0.20 mag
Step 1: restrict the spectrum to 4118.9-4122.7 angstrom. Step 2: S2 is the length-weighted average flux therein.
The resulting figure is 20.1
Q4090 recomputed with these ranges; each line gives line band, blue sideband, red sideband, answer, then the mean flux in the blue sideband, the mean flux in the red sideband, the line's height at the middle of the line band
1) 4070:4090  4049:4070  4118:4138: 0.05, 20.7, 20.4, 20.6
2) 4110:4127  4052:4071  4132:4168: 0.07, 20.5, 21.2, 21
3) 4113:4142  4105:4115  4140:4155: -0.08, 17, 21.1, 18.9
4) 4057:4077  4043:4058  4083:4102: -0.02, 21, 17.2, 19.5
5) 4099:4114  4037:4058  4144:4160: 0.38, 21.4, 21.2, 21.3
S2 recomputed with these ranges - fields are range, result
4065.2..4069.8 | 20.1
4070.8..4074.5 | 19.9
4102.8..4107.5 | 14.3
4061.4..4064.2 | 20.2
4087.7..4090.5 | 19.4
